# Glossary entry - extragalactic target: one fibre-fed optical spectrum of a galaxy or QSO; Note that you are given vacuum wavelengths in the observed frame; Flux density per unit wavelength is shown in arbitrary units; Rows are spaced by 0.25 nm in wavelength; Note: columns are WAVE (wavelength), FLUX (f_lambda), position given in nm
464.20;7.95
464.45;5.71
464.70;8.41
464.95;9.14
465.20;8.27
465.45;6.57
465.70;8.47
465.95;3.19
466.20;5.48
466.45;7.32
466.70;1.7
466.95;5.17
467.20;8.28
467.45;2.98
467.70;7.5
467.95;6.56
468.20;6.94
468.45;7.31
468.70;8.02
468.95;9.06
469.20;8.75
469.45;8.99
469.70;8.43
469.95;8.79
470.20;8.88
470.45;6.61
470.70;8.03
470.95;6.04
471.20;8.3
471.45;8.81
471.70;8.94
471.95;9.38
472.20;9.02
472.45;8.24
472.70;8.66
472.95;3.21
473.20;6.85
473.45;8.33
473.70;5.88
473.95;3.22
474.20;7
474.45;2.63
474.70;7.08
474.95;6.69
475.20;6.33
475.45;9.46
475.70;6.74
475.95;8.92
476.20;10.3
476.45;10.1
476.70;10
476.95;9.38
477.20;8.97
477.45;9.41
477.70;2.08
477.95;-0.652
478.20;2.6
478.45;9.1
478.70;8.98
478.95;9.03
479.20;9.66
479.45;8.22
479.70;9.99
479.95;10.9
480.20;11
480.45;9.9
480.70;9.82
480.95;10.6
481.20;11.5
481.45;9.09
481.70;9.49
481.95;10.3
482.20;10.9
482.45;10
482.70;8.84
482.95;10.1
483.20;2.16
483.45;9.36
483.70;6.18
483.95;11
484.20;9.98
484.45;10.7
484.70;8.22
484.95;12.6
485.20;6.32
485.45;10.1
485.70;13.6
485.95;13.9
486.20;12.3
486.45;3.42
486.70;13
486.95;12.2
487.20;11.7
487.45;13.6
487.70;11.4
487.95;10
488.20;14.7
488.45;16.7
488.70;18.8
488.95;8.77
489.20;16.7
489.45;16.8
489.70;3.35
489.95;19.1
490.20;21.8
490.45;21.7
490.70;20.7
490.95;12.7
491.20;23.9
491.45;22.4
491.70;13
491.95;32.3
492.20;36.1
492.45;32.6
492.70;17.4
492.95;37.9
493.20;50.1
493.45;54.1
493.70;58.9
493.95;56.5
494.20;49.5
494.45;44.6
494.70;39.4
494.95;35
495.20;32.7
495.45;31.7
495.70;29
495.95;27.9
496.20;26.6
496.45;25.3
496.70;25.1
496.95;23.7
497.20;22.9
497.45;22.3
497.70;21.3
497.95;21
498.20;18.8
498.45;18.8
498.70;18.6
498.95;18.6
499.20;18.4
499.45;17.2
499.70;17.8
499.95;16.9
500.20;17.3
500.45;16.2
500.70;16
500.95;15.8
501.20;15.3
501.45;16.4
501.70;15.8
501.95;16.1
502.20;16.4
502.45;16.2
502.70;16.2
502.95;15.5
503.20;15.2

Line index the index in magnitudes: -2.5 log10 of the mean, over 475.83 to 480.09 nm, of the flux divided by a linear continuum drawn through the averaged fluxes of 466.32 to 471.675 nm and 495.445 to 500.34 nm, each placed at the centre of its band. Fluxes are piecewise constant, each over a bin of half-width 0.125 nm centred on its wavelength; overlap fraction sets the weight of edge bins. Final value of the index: 0.41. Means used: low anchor 7.29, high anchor 21.7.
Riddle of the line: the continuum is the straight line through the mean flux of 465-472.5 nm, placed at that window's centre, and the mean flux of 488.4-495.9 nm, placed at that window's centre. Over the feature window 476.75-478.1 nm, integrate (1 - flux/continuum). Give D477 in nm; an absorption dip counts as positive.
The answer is 0.82 nm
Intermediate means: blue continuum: 7.34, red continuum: 29.3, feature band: 6.01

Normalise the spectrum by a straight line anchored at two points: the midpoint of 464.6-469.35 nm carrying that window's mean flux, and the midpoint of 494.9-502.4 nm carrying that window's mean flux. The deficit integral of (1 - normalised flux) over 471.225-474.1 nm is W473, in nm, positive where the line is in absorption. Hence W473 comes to 0.59 nm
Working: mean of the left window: 6.8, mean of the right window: 21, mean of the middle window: 7.35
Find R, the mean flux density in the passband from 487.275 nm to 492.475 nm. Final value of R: 18.1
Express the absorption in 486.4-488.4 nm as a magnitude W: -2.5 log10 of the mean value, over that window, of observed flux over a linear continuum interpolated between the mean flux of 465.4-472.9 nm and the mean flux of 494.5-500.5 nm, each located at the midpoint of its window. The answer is 0.46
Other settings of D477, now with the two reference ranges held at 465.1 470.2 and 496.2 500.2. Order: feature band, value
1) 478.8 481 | 0.45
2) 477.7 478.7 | 0.65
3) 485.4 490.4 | 0.86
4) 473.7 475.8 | 0.83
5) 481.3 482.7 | 0.36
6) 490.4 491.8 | -0.13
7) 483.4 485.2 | 0.61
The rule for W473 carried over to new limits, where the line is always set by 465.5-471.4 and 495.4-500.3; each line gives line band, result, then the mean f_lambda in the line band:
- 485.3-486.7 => 0.45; 10.8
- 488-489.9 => 0.39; 13.8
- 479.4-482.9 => 0.87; 10.1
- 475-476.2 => 0.29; 8.04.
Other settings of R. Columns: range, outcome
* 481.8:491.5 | 12.5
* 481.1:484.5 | 9.21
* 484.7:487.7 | 11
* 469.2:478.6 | 7.34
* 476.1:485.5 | 8.83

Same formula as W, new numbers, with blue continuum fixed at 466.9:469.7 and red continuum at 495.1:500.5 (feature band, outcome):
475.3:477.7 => 0.280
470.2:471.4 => 0.147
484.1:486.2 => 0.420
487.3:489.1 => 0.279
